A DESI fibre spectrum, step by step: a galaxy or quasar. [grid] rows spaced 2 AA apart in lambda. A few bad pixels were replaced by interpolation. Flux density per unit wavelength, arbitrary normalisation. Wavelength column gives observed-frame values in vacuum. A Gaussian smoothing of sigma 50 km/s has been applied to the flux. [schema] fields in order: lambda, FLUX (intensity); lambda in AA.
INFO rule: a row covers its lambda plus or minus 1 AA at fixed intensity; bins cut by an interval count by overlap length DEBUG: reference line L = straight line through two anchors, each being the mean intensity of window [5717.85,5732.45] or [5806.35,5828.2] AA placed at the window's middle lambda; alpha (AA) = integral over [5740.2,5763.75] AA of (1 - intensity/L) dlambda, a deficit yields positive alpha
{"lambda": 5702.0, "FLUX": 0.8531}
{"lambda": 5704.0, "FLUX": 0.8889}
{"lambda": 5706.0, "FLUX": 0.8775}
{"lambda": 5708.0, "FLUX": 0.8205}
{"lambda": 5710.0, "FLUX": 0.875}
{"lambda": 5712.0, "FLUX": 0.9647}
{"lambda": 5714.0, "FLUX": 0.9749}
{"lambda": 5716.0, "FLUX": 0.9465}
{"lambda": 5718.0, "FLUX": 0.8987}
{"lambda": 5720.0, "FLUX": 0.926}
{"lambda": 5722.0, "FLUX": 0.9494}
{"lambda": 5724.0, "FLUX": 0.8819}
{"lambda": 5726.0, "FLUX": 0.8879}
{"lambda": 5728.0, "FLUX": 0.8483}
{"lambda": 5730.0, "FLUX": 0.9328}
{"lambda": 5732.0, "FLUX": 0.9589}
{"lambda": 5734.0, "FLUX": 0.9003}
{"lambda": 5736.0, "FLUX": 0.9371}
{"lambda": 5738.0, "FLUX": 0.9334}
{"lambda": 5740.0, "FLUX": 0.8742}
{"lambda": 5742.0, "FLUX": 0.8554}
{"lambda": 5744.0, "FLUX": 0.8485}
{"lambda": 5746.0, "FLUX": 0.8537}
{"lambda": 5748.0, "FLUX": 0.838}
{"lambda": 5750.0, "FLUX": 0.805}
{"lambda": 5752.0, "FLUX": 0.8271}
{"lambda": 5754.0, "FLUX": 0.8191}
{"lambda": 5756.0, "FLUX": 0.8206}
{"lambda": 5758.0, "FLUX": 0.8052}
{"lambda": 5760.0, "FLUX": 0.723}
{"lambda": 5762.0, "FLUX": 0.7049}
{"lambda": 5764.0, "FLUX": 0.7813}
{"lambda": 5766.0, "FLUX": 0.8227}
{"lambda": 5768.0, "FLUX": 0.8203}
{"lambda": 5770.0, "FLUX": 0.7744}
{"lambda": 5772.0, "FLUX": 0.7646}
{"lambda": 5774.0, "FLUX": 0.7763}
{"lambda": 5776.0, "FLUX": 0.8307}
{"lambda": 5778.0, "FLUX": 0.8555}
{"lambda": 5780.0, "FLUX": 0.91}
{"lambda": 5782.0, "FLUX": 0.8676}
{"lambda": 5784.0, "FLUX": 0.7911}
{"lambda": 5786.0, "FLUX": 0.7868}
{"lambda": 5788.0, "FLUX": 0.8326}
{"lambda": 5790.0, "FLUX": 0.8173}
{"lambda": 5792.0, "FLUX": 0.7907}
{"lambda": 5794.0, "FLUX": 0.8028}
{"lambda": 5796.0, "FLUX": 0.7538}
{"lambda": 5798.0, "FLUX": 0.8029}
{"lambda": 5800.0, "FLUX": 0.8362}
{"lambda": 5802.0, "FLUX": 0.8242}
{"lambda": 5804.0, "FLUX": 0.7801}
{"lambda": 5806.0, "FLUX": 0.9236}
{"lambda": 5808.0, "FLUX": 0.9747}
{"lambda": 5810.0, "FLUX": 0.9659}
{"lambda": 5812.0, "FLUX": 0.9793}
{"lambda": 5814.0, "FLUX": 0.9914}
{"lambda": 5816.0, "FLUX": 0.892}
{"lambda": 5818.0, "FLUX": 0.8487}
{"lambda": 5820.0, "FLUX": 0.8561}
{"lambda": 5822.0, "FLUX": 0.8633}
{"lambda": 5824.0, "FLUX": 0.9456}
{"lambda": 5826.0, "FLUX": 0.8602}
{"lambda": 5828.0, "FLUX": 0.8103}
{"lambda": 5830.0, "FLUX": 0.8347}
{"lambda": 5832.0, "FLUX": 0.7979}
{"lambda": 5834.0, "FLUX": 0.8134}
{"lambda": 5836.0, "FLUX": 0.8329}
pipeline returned 2.6 AA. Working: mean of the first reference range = 0.909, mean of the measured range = 0.81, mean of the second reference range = 0.912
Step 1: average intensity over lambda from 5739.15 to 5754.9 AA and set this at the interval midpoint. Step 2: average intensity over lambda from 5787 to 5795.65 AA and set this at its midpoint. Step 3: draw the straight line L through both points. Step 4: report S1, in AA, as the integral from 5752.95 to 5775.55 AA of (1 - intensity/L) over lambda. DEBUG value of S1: 1.2 AA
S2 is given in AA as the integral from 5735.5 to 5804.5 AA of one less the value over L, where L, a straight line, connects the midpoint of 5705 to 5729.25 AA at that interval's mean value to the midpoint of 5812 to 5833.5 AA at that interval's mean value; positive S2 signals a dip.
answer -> 5.5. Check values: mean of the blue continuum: 0.905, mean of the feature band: 0.818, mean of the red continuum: 0.874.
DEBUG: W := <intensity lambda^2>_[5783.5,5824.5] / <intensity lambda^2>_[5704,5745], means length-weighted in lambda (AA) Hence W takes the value 0.98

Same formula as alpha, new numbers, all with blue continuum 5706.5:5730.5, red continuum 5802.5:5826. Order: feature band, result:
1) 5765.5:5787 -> 2.1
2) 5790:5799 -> 1.2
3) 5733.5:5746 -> 0.3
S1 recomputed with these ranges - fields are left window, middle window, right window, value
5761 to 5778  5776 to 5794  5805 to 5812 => 0.5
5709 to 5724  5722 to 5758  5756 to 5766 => -1.2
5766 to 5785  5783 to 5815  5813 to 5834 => -0.3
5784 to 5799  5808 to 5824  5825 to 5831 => -1.9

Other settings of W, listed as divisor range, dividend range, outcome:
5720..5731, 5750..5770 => 0.89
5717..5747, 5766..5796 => 0.92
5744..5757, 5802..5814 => 1.13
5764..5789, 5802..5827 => 1.12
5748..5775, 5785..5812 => 1.08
